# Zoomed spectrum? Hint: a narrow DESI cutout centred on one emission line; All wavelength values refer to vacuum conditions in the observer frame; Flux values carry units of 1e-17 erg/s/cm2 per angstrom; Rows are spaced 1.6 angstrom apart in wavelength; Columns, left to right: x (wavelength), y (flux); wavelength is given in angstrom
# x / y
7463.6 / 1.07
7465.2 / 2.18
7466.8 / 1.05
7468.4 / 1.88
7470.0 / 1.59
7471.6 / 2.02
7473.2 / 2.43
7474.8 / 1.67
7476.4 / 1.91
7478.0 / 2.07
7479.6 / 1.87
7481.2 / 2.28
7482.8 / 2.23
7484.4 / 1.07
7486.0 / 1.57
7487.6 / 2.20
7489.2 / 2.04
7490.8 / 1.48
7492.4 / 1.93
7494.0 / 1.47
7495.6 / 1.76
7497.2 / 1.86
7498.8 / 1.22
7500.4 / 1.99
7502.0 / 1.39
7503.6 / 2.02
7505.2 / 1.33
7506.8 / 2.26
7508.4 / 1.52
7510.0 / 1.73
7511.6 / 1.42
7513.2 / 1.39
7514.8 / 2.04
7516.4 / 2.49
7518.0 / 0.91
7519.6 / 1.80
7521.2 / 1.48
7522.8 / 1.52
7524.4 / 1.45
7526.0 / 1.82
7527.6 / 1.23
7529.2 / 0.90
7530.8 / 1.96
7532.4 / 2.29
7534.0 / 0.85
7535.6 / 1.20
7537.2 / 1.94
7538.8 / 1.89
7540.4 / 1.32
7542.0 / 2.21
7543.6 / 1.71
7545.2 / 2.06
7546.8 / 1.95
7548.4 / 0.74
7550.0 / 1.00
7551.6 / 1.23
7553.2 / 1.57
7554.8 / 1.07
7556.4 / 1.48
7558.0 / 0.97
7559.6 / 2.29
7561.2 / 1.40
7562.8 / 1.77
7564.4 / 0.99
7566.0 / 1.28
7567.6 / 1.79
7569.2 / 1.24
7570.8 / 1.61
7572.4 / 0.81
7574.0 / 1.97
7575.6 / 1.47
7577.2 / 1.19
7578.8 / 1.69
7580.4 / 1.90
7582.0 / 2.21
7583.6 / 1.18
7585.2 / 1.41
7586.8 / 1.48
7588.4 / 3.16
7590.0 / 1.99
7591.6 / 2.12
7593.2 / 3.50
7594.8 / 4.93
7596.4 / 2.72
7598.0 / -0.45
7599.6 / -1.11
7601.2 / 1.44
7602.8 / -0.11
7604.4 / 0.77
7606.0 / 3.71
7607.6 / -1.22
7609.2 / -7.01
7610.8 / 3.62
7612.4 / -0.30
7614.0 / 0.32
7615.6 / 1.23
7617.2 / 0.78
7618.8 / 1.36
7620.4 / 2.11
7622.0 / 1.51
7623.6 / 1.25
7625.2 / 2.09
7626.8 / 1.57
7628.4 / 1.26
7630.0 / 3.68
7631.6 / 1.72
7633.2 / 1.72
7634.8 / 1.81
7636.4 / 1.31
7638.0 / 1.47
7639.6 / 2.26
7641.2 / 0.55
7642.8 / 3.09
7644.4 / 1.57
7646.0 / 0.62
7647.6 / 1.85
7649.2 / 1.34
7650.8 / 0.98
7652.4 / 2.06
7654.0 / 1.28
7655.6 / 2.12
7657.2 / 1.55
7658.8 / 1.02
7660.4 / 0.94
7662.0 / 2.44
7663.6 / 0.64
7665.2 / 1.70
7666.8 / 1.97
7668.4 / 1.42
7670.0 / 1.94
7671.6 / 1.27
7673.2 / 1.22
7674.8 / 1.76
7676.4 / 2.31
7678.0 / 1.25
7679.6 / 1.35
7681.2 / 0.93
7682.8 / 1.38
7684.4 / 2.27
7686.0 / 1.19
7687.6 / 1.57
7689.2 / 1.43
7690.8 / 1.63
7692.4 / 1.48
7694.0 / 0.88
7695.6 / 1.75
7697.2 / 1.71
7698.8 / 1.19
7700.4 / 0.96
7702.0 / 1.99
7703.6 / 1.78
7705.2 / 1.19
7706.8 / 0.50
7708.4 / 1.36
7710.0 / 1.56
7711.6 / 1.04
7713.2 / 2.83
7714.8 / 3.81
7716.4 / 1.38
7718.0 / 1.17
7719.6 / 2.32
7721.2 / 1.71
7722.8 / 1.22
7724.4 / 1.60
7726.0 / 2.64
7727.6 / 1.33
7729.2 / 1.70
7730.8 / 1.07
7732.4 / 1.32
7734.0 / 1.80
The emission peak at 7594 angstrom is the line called [S II] 6716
